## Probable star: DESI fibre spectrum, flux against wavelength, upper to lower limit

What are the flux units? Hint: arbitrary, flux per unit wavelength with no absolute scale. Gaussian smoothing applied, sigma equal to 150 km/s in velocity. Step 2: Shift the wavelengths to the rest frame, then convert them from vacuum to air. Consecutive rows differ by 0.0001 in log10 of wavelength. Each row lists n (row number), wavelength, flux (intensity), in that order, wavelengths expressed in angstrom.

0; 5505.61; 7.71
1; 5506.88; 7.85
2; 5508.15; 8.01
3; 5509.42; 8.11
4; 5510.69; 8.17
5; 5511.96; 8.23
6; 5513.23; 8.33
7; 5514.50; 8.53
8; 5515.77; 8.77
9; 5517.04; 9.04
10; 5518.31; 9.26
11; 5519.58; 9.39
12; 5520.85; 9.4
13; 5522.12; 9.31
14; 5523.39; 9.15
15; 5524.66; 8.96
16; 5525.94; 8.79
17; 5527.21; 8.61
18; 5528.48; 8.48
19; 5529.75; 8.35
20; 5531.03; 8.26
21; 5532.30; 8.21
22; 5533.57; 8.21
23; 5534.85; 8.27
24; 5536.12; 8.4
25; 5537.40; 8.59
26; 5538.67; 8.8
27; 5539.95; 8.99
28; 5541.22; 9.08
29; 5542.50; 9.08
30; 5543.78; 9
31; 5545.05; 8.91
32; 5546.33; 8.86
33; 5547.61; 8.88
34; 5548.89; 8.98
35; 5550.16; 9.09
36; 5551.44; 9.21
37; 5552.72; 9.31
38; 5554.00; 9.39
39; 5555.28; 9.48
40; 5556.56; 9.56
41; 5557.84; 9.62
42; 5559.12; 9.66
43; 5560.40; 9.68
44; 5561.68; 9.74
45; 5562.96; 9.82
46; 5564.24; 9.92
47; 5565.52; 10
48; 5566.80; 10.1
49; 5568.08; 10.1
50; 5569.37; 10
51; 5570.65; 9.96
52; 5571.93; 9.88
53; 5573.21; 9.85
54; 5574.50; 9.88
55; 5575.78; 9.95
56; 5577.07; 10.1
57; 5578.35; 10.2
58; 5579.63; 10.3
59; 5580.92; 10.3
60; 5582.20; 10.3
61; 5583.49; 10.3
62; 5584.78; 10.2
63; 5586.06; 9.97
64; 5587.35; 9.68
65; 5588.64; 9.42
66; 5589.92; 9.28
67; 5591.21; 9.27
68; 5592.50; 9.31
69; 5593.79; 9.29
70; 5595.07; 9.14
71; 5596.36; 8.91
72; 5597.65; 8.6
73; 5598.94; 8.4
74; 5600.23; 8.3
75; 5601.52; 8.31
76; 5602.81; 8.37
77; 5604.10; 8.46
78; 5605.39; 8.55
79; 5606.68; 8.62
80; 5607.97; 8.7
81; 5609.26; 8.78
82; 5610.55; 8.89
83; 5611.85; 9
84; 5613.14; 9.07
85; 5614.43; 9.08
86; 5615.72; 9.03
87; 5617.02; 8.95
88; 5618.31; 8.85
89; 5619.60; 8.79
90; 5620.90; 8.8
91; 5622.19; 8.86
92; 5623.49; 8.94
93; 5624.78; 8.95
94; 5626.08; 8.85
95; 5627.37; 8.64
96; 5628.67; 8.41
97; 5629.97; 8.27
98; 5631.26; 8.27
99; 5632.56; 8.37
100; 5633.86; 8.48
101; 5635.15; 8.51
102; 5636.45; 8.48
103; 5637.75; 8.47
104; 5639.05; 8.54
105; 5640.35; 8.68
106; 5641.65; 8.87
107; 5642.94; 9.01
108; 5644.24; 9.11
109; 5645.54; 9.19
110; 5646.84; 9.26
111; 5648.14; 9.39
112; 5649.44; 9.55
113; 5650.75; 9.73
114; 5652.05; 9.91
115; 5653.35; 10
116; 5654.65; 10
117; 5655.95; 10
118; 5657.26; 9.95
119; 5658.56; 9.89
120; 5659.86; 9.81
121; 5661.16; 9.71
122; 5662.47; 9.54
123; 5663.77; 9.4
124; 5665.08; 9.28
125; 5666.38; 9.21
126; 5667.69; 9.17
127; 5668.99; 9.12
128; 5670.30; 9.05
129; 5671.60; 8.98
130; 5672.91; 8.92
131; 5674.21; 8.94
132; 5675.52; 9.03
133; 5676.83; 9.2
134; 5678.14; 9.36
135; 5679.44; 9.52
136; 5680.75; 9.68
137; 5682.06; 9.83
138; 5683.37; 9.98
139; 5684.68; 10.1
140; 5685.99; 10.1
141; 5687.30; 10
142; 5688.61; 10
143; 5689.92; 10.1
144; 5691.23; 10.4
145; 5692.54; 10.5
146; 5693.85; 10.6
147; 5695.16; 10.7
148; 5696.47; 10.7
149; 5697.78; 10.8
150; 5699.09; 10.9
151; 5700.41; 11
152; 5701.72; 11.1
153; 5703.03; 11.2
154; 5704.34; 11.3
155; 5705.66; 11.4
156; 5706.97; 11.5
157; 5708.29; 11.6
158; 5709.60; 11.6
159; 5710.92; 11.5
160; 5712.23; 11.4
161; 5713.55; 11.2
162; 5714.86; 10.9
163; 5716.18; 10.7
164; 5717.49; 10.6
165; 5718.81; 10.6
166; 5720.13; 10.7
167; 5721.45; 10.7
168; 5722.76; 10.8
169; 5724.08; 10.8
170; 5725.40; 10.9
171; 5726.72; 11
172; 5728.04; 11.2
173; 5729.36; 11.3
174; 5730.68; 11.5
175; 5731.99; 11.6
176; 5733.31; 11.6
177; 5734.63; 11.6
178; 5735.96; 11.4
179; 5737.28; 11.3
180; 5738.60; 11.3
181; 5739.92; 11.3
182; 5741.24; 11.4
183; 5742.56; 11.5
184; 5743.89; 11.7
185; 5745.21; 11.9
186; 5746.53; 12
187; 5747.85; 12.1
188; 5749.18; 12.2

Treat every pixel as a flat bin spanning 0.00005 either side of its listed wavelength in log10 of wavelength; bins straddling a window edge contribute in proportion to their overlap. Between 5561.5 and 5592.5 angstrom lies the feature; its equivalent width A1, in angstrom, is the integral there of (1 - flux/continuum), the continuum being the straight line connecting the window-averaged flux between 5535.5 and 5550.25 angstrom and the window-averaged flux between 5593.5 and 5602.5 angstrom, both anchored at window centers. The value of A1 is -4.2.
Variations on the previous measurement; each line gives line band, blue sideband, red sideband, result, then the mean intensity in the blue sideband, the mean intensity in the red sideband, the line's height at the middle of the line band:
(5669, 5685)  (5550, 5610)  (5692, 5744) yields 1.93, 9.47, 11.1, 10.6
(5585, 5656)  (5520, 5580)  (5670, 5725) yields 6.36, 9.28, 10.4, 9.84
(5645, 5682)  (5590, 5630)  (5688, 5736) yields 1.81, 8.8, 11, 9.96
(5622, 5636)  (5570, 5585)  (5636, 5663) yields 1.47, 10.1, 9.39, 9.59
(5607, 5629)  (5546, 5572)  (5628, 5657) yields 0.80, 9.59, 9.03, 9.2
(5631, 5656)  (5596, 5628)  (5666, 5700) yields 0.39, 8.75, 9.82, 9.22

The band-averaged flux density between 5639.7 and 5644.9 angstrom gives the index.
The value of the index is 8.93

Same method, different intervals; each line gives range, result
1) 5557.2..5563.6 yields 9.71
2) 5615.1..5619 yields 8.94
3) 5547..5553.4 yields 9.1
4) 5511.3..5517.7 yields 8.58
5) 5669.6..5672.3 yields 9.01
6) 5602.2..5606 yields 8.46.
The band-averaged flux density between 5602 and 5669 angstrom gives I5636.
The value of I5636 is 9.03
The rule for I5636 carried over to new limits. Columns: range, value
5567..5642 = 9.12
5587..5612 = 8.85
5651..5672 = 9.58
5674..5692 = 9.75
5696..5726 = 11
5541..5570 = 9.46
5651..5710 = 10.1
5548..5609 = 9.47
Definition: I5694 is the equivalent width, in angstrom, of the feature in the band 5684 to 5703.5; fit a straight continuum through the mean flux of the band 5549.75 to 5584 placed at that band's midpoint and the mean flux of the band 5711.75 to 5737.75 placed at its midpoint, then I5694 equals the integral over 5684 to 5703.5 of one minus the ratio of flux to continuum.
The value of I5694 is 0.5 angstrom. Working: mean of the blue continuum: 9.84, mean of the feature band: 10.5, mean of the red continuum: 11.1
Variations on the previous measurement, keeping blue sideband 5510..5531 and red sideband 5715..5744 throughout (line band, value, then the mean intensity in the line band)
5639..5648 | 1.03 angstrom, 9.01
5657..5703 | 3.15 angstrom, 9.86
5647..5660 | 0.61 angstrom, 9.8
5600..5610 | 1.25 angstrom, 8.53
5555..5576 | -1.24 angstrom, 9.84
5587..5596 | 0.25 angstrom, 9.32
